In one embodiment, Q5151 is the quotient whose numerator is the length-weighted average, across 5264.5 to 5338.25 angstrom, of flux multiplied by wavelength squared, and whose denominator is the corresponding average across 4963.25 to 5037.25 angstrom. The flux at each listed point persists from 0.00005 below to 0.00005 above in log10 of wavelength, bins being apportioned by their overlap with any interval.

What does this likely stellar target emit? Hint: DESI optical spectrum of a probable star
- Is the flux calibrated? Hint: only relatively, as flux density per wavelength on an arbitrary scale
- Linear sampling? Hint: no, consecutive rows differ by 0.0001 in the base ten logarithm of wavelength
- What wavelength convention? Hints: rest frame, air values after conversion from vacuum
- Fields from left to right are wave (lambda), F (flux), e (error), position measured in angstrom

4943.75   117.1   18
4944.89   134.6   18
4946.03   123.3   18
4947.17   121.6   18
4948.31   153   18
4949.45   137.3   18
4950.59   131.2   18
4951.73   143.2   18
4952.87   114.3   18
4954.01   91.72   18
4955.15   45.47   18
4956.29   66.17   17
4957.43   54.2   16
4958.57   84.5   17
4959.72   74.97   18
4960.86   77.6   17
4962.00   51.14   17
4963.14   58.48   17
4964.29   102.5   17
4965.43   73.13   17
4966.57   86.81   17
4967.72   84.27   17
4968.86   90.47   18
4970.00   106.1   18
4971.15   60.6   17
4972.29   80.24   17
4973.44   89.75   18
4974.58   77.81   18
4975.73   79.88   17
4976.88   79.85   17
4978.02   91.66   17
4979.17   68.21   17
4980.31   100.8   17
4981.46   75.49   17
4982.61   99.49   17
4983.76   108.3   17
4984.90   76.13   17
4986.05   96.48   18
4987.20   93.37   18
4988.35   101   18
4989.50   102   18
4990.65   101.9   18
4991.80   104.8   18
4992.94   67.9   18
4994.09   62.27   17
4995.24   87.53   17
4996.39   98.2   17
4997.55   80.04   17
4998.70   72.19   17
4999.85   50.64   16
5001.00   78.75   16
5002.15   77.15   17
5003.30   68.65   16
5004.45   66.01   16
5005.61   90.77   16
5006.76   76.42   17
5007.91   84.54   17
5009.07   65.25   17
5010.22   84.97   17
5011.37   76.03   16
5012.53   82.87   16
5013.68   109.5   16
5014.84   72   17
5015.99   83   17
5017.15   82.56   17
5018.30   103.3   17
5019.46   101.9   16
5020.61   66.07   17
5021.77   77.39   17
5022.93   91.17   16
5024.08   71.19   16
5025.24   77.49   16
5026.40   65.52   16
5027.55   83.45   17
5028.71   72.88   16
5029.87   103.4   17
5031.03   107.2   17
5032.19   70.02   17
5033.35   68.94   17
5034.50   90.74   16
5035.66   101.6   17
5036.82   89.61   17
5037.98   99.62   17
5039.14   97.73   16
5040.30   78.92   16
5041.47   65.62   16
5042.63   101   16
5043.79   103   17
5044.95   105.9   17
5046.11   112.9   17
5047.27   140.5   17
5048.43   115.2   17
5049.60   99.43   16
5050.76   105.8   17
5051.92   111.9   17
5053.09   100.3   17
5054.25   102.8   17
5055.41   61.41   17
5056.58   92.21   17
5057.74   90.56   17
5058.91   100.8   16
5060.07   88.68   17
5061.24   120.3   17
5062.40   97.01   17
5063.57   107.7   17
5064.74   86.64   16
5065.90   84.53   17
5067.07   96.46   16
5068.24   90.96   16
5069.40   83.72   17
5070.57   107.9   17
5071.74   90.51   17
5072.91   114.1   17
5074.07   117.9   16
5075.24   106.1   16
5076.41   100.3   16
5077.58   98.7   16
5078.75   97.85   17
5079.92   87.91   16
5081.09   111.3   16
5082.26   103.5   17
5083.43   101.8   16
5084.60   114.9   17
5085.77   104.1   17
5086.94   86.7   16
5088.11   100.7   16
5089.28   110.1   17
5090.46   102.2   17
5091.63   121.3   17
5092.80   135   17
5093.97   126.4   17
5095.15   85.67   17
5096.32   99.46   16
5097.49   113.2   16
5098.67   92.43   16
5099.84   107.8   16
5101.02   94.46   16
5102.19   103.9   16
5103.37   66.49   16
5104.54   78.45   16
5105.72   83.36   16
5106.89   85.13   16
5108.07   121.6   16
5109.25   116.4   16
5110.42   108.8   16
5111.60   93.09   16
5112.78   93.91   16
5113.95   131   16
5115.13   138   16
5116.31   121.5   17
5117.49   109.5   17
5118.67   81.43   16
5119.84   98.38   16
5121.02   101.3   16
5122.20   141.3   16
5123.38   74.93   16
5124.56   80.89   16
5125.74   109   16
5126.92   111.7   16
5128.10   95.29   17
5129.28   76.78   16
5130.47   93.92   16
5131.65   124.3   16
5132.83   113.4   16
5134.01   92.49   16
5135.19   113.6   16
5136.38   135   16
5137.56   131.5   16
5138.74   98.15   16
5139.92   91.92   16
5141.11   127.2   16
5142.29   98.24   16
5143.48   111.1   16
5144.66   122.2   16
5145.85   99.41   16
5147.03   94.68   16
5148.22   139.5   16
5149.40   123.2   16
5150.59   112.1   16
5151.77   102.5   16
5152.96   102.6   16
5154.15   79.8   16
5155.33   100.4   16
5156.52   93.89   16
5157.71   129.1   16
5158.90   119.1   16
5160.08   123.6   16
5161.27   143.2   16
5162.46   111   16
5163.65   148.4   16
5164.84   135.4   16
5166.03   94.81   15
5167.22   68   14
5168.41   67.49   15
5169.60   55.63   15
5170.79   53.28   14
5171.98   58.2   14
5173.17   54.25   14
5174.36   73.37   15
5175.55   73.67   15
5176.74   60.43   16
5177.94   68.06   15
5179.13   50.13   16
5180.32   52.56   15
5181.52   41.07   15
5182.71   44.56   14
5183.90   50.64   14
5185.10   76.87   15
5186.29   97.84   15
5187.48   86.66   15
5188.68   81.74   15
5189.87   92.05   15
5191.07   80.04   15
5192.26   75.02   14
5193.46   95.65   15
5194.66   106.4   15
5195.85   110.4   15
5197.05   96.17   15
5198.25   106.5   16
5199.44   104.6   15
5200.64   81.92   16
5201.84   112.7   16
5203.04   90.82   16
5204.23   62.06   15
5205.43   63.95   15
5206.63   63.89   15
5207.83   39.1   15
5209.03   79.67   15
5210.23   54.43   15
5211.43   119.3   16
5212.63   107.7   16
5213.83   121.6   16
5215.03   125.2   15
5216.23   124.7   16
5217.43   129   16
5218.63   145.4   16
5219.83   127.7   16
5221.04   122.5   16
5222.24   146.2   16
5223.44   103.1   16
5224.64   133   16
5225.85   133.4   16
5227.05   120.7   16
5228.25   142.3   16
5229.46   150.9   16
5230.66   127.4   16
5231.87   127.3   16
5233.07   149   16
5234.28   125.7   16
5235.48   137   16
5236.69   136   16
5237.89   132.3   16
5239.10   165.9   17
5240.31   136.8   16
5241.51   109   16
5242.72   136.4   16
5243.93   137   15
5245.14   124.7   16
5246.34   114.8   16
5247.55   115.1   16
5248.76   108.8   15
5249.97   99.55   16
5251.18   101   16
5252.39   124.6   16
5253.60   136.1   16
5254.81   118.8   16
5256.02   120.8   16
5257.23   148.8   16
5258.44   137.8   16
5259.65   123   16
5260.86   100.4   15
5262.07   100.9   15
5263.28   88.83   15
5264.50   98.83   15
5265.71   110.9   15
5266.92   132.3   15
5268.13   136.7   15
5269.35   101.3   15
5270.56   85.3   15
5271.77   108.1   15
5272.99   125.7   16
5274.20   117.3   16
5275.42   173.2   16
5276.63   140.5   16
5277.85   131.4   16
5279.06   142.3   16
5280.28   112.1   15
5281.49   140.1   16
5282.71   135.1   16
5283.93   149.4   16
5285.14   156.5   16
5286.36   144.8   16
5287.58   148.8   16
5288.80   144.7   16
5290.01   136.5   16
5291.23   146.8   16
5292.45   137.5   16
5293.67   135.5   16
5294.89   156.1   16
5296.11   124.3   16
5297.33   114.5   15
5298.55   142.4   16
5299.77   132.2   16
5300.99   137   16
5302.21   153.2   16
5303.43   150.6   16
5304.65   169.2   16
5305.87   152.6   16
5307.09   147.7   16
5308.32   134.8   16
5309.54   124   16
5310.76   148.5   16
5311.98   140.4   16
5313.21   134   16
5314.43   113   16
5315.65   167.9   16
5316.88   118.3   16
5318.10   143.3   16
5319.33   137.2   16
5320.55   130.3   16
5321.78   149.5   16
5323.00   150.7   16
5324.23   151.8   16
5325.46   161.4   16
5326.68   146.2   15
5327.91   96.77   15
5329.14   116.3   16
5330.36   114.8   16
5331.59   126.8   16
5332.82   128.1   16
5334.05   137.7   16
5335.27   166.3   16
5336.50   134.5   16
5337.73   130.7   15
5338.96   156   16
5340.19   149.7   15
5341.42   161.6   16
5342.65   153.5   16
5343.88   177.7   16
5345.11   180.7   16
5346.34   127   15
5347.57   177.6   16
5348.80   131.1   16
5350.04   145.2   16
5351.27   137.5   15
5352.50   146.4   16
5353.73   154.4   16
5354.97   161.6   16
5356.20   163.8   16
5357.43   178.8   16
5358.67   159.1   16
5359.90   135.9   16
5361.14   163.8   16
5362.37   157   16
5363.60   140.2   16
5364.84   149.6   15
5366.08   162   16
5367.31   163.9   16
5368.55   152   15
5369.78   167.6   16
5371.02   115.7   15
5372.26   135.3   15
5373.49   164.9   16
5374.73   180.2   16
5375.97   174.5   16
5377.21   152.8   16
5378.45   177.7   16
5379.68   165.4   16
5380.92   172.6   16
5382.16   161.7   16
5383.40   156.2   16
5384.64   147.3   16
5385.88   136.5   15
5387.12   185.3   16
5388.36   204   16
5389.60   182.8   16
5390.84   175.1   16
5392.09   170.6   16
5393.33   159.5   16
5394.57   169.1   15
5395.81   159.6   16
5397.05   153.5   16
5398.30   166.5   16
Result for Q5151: 1.82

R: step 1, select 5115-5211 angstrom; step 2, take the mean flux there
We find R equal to 93.3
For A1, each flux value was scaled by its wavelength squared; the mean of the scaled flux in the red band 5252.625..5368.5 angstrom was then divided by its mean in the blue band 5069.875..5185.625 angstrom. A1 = 1.51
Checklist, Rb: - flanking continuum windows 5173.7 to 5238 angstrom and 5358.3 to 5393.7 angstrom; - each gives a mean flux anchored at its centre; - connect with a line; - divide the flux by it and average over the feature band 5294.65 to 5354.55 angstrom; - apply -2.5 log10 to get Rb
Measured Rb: 0.00 mag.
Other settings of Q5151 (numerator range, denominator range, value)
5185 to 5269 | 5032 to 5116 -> 1.19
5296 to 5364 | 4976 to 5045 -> 1.93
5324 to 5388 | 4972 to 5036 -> 2.08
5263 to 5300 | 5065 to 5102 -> 1.38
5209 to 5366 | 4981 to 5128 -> 1.56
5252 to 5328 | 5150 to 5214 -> 1.62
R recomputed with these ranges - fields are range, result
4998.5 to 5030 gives 79.6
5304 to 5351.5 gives 143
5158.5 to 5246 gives 102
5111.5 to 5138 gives 107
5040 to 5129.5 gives 101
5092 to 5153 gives 106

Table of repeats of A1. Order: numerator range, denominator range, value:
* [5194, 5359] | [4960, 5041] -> 1.73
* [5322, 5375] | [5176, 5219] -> 1.84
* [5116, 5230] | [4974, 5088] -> 1.15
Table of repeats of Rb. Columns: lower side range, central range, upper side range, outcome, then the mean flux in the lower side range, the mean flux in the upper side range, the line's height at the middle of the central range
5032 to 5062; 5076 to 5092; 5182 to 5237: -0.043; 97.1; 104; 98.8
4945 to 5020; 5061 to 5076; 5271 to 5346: 0.019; 87.7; 141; 102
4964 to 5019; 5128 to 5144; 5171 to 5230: -0.196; 84.3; 92.4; 89.9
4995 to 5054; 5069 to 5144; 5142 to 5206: -0.170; 87.7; 90.3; 89.1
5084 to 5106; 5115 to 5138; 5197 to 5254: -0.014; 102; 116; 105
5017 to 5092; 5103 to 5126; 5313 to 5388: 0.053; 96.1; 150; 107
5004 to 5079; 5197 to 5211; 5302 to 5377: 0.468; 92.2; 148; 122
